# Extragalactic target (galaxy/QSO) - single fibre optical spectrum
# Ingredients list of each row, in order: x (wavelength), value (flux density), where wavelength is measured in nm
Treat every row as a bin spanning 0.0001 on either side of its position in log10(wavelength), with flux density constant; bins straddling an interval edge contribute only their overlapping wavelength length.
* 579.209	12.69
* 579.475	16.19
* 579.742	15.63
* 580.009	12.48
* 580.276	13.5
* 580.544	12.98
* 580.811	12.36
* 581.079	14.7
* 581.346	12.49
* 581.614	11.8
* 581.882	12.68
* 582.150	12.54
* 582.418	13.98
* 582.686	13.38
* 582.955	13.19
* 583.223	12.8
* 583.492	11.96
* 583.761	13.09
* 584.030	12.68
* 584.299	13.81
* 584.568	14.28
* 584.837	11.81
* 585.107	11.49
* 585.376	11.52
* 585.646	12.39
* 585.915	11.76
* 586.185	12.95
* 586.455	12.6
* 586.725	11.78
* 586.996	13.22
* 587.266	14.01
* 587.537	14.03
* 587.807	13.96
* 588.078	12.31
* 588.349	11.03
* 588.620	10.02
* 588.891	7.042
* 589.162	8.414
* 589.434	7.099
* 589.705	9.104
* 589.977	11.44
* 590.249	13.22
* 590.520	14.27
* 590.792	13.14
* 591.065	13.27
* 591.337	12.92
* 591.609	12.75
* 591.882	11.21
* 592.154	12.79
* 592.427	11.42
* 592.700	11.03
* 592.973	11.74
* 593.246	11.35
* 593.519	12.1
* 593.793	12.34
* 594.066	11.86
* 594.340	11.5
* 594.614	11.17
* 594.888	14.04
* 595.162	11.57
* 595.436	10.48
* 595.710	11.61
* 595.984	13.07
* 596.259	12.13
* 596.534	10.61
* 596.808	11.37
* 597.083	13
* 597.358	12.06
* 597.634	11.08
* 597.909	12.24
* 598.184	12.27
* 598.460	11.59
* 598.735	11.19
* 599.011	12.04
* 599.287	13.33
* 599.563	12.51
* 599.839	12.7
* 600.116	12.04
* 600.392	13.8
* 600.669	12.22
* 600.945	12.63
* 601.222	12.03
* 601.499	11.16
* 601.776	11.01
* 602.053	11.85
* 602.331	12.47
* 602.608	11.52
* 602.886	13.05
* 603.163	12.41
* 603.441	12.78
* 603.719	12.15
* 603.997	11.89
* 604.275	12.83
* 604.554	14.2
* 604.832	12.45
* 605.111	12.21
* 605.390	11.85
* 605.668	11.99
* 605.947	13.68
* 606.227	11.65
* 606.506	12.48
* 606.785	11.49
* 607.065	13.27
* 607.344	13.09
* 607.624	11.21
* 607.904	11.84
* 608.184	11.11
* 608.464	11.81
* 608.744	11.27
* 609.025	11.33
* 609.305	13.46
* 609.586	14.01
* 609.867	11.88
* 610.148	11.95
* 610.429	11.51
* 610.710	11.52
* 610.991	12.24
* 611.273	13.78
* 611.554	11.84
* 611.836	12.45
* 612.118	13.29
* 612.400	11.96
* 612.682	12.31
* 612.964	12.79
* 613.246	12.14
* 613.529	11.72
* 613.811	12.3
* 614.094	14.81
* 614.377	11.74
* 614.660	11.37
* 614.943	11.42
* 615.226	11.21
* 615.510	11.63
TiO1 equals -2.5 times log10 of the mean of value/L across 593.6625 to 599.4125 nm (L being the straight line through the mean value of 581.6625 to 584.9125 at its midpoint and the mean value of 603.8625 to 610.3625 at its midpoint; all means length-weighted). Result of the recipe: 0.06 mag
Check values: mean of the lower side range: 13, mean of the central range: 11.9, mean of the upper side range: 12.3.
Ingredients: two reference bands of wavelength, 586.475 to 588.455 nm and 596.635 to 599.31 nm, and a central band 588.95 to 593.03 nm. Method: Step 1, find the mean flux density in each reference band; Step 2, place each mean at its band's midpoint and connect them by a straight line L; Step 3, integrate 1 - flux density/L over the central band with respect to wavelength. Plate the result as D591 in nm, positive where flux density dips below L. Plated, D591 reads 0.35 nm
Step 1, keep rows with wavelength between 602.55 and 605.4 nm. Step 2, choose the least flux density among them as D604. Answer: 11.52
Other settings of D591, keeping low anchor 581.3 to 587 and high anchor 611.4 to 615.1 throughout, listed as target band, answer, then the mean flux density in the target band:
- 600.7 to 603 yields 0.09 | 12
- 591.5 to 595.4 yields 0.20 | 11.9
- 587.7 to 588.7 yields 0.06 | 11.9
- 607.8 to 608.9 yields 0.08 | 11.5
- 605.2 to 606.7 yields 0.01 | 12.3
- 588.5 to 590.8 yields 0.42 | 10.3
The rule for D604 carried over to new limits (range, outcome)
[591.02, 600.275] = 10.48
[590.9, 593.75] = 11.03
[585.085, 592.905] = 7.042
